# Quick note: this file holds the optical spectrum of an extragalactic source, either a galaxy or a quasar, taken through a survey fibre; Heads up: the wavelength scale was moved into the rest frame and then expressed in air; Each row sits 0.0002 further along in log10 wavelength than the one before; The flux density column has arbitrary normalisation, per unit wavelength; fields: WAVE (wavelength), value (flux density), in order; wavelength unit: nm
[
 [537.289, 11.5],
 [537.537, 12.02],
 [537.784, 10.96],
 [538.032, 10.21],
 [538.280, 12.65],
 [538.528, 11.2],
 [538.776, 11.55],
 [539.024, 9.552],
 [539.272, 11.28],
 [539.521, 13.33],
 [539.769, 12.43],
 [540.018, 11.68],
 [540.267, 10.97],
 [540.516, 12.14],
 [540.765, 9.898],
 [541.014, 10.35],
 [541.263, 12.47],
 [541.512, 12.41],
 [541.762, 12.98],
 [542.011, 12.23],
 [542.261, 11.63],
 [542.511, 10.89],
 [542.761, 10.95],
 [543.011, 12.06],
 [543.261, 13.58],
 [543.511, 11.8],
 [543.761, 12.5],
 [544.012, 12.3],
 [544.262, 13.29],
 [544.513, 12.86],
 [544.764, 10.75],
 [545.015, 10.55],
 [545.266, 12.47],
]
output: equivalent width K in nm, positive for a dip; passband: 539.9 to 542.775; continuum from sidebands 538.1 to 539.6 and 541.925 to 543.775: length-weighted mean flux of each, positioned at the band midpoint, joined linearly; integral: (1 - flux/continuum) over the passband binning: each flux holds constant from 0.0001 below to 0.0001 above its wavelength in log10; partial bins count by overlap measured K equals 0.04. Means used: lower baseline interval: 11.5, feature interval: 11.6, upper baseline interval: 11.9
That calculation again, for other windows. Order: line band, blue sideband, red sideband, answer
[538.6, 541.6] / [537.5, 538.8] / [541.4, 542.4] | 0.09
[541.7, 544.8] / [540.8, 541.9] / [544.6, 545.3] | -0.18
